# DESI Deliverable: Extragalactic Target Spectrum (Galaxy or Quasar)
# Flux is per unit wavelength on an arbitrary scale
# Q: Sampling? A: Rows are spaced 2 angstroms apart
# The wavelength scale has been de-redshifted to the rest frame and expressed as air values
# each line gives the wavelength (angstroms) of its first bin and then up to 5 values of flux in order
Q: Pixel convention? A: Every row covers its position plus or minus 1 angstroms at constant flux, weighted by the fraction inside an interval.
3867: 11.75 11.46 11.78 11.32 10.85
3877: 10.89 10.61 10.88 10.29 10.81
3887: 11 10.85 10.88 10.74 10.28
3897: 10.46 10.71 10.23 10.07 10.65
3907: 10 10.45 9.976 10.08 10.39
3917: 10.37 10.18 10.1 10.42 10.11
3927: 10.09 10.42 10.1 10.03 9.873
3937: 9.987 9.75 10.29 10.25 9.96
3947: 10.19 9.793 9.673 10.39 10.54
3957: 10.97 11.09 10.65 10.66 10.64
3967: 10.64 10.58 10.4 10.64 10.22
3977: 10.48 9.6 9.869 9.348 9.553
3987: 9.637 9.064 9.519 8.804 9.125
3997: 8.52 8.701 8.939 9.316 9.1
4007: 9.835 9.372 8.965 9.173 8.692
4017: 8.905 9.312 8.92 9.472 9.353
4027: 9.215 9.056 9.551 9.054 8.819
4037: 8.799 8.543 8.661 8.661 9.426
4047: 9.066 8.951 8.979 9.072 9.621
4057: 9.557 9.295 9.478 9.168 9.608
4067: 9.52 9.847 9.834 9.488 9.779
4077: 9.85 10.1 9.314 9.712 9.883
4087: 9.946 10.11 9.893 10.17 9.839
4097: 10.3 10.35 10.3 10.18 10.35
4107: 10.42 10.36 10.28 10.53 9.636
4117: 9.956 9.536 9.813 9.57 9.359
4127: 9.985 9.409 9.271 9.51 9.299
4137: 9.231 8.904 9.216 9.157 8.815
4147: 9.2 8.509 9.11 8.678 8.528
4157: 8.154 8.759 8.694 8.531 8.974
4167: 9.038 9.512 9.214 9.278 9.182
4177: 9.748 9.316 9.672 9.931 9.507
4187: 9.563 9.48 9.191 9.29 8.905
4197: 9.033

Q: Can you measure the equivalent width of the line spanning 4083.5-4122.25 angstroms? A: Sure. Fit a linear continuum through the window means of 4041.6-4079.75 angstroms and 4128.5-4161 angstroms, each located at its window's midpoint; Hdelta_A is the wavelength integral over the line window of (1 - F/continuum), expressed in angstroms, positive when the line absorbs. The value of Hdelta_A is -3.8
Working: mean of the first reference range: 9.42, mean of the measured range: 10.1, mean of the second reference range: 8.97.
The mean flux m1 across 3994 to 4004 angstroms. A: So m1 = 8.92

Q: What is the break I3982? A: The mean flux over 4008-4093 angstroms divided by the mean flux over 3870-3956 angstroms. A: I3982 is 0.9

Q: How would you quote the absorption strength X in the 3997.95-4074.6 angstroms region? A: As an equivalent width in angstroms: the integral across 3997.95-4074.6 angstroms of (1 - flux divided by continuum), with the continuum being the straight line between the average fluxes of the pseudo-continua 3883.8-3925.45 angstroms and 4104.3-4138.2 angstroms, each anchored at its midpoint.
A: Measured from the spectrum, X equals 6.39 angstroms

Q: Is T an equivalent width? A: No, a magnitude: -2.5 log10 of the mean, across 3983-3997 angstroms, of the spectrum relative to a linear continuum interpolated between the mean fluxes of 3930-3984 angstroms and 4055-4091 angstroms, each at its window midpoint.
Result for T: 0.10 mag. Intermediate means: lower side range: 10.2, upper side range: 9.68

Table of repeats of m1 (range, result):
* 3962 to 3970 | 10.6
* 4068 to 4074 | 9.72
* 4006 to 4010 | 9.6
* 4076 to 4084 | 9.74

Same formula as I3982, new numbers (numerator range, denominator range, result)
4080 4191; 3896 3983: 0.93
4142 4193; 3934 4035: 0.94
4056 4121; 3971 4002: 1.04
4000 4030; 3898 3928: 0.89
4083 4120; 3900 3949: 0.99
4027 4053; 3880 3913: 0.85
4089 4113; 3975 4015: 1.10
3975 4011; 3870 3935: 0.89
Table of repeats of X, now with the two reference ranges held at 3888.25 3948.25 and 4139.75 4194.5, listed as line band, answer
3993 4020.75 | 2.23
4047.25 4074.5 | 0.54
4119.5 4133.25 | -0.38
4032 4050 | 1.50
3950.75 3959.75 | -0.45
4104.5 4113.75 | -0.99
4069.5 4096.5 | -0.98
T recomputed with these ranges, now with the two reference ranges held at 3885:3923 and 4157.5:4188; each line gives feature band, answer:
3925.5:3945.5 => 0.022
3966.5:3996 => 0.029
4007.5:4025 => 0.090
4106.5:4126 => -0.049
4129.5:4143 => 0.019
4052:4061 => 0.040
